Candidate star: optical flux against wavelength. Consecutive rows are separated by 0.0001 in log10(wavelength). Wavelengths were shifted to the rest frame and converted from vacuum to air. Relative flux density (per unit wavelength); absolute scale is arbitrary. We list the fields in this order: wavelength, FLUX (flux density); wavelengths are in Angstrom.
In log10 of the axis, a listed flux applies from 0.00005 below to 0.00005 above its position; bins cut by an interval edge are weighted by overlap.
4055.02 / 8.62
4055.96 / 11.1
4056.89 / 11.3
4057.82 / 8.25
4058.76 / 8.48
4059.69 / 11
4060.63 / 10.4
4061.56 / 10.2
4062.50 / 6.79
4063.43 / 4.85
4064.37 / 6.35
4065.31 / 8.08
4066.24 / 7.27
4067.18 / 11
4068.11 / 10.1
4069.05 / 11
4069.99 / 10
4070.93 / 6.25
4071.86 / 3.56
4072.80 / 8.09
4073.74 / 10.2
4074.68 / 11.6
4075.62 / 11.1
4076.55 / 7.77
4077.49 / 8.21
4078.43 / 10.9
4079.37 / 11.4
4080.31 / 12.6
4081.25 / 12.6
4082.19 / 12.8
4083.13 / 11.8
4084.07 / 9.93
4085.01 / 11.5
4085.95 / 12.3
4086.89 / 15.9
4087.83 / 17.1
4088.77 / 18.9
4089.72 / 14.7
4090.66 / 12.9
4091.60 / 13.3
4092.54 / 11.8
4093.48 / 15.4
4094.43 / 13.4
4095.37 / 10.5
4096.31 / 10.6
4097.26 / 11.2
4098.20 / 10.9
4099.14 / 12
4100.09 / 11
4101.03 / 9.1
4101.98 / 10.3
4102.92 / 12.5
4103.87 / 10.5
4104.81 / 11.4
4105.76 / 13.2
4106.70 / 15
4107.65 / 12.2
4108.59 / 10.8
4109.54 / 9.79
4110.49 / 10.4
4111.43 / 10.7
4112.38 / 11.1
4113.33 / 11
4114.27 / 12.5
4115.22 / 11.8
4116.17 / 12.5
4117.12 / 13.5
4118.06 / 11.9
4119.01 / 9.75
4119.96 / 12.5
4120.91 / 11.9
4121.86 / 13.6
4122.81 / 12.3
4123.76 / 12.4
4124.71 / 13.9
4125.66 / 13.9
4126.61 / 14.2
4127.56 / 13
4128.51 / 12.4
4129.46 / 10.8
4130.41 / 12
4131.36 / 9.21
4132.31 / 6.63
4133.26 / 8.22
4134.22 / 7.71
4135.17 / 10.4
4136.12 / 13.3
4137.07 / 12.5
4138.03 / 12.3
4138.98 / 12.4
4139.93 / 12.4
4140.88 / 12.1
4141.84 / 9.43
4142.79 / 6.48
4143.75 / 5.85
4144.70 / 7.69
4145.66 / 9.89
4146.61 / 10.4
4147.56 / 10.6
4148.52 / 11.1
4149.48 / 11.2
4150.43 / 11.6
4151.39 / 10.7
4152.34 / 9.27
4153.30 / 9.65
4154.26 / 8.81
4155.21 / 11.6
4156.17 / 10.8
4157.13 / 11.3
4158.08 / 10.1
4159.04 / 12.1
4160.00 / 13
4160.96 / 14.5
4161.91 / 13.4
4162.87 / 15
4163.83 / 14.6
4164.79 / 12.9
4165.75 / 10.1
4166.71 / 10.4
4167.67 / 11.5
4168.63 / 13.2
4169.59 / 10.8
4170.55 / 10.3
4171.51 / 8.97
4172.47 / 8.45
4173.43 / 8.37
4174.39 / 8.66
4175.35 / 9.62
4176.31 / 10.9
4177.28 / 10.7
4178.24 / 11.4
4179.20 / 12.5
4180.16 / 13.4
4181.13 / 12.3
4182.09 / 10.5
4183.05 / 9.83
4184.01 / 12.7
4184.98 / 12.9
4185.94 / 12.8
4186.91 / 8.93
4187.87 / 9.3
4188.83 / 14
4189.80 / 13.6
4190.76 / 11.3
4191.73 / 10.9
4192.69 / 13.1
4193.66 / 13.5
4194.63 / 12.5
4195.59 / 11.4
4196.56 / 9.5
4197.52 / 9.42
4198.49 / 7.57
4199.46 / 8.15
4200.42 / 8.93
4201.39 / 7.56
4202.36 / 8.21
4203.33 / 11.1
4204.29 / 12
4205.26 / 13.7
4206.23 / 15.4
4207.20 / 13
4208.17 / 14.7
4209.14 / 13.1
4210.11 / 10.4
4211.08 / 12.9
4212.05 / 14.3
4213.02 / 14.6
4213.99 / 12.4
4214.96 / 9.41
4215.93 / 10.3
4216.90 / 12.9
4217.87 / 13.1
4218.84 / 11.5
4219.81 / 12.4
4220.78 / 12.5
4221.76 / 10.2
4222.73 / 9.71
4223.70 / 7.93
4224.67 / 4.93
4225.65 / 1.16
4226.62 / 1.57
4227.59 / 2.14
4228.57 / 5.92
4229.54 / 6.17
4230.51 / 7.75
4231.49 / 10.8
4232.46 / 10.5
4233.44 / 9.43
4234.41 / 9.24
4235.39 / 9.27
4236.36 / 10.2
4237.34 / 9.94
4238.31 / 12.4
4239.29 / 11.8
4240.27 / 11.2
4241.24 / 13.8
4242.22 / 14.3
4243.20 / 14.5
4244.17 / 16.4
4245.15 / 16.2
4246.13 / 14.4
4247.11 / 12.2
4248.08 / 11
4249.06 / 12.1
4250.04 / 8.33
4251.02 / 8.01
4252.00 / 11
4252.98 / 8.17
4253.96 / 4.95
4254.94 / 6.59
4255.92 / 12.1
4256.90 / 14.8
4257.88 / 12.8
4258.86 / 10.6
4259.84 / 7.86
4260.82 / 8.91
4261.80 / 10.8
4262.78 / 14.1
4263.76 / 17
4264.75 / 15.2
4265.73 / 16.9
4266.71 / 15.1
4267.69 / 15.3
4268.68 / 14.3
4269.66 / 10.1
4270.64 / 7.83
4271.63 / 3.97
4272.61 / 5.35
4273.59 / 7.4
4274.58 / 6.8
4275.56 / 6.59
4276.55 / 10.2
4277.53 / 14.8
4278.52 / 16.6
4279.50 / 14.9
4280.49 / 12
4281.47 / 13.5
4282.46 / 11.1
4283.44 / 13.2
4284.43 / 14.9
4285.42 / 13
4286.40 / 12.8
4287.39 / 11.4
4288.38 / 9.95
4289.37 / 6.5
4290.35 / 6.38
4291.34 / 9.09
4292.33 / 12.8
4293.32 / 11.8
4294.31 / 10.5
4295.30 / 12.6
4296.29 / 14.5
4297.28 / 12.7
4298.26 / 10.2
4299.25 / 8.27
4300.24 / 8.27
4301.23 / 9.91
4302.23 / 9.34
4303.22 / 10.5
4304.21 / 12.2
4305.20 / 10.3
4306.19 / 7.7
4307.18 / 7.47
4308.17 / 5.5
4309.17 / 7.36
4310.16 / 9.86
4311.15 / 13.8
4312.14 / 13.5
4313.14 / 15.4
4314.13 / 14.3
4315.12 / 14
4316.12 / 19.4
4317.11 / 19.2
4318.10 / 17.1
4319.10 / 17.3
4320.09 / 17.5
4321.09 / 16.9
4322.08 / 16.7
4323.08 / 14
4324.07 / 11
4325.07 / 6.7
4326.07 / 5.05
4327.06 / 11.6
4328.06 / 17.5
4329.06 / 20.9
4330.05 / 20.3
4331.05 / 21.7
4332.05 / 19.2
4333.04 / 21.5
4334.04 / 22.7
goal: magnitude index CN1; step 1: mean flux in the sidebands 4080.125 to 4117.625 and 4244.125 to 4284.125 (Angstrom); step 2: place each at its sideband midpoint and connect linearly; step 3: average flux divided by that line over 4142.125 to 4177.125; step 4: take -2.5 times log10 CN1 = 0.125 mag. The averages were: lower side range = 12.3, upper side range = 11.4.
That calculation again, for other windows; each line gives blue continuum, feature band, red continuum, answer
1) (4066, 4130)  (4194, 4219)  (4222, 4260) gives -0.12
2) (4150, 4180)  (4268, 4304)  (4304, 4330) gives 0.20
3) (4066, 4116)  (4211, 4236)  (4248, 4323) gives 0.24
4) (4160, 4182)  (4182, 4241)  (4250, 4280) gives 0.08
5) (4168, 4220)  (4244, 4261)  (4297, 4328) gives 0.09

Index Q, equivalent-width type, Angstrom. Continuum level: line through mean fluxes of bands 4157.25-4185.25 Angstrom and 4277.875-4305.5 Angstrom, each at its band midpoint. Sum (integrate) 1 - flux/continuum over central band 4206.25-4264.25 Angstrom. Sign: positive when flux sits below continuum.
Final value 3.6 Angstrom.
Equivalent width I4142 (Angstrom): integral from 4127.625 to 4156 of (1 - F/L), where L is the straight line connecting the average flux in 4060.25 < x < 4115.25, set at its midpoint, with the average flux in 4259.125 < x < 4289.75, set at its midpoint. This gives 2.3 Angstrom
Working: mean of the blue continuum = 11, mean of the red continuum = 11.6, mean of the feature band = 10.3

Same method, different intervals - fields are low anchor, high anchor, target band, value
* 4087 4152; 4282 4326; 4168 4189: 1.5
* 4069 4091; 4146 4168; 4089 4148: -0.1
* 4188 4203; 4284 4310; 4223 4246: 2.0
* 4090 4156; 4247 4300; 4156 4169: -1.3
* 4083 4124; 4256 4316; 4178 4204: 1.7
